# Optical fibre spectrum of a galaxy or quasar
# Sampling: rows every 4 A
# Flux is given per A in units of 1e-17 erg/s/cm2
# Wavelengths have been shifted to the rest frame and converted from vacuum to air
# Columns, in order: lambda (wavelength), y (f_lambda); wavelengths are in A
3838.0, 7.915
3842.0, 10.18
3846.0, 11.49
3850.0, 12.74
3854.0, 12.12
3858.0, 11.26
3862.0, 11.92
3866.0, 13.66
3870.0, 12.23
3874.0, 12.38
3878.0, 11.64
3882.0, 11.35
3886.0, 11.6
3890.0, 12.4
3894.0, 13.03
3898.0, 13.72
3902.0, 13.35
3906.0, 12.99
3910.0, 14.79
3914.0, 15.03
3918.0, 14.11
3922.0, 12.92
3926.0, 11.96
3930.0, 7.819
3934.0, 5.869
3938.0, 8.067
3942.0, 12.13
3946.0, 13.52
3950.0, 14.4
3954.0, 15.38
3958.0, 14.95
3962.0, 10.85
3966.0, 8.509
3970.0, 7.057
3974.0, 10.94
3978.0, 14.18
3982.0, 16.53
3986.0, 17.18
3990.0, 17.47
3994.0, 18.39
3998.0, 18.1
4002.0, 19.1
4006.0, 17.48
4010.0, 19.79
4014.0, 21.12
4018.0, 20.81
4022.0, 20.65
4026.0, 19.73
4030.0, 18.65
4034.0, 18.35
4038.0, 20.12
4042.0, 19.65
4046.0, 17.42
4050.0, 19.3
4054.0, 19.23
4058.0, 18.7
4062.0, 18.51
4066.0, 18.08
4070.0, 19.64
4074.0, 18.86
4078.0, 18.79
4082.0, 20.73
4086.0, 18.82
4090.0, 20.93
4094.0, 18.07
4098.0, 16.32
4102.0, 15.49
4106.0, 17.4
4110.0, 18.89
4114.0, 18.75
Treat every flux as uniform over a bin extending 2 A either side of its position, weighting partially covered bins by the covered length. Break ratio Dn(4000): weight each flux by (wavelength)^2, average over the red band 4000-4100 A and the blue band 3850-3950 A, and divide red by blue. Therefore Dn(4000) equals 1.7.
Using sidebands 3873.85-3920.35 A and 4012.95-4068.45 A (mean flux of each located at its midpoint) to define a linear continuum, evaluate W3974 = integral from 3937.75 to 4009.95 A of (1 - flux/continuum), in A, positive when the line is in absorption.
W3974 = 9.02 A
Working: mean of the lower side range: 13.1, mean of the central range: 14.4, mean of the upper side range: 19.3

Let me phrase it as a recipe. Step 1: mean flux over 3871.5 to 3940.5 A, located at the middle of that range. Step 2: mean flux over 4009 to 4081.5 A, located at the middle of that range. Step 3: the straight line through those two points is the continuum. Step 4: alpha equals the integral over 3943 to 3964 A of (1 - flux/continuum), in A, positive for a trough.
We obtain 1.02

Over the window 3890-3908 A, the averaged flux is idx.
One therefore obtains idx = 13.2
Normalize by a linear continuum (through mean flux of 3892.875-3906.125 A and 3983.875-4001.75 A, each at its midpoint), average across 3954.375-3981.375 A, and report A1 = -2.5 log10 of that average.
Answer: 0.39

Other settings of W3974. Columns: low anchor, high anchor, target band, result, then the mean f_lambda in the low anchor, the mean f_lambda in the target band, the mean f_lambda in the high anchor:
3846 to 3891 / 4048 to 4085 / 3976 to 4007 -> -1.60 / 12.1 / 17.3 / 19.1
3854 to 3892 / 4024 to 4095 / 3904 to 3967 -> 9.74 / 12.1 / 12.1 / 19.1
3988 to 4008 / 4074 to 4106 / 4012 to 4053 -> -3.04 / 18.1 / 19.6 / 18.4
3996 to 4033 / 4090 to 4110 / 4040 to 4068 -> -0.26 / 19.5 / 18.7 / 17.4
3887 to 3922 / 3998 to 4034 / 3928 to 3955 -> 8.26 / 13.6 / 10.9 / 19.5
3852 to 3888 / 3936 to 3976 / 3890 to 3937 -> -1.72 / 12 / 12.2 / 11.6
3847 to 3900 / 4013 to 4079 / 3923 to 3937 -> 5.49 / 12.3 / 8.83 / 19.3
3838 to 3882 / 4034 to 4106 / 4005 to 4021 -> -3.03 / 11.8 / 20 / 18.7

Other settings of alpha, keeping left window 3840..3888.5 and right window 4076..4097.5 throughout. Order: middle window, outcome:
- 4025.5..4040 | -1.4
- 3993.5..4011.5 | -2.3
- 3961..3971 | 4.2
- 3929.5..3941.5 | 5.4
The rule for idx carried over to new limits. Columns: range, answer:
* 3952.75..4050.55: 16.8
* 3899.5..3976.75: 11.9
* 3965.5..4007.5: 15.2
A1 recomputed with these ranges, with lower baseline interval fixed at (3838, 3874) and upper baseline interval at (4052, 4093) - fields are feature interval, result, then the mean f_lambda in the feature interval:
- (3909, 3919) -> -0.07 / 14.7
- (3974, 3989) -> 0.05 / 15.4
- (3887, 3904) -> 0.01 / 13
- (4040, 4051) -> -0.03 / 18.7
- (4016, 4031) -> -0.15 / 20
